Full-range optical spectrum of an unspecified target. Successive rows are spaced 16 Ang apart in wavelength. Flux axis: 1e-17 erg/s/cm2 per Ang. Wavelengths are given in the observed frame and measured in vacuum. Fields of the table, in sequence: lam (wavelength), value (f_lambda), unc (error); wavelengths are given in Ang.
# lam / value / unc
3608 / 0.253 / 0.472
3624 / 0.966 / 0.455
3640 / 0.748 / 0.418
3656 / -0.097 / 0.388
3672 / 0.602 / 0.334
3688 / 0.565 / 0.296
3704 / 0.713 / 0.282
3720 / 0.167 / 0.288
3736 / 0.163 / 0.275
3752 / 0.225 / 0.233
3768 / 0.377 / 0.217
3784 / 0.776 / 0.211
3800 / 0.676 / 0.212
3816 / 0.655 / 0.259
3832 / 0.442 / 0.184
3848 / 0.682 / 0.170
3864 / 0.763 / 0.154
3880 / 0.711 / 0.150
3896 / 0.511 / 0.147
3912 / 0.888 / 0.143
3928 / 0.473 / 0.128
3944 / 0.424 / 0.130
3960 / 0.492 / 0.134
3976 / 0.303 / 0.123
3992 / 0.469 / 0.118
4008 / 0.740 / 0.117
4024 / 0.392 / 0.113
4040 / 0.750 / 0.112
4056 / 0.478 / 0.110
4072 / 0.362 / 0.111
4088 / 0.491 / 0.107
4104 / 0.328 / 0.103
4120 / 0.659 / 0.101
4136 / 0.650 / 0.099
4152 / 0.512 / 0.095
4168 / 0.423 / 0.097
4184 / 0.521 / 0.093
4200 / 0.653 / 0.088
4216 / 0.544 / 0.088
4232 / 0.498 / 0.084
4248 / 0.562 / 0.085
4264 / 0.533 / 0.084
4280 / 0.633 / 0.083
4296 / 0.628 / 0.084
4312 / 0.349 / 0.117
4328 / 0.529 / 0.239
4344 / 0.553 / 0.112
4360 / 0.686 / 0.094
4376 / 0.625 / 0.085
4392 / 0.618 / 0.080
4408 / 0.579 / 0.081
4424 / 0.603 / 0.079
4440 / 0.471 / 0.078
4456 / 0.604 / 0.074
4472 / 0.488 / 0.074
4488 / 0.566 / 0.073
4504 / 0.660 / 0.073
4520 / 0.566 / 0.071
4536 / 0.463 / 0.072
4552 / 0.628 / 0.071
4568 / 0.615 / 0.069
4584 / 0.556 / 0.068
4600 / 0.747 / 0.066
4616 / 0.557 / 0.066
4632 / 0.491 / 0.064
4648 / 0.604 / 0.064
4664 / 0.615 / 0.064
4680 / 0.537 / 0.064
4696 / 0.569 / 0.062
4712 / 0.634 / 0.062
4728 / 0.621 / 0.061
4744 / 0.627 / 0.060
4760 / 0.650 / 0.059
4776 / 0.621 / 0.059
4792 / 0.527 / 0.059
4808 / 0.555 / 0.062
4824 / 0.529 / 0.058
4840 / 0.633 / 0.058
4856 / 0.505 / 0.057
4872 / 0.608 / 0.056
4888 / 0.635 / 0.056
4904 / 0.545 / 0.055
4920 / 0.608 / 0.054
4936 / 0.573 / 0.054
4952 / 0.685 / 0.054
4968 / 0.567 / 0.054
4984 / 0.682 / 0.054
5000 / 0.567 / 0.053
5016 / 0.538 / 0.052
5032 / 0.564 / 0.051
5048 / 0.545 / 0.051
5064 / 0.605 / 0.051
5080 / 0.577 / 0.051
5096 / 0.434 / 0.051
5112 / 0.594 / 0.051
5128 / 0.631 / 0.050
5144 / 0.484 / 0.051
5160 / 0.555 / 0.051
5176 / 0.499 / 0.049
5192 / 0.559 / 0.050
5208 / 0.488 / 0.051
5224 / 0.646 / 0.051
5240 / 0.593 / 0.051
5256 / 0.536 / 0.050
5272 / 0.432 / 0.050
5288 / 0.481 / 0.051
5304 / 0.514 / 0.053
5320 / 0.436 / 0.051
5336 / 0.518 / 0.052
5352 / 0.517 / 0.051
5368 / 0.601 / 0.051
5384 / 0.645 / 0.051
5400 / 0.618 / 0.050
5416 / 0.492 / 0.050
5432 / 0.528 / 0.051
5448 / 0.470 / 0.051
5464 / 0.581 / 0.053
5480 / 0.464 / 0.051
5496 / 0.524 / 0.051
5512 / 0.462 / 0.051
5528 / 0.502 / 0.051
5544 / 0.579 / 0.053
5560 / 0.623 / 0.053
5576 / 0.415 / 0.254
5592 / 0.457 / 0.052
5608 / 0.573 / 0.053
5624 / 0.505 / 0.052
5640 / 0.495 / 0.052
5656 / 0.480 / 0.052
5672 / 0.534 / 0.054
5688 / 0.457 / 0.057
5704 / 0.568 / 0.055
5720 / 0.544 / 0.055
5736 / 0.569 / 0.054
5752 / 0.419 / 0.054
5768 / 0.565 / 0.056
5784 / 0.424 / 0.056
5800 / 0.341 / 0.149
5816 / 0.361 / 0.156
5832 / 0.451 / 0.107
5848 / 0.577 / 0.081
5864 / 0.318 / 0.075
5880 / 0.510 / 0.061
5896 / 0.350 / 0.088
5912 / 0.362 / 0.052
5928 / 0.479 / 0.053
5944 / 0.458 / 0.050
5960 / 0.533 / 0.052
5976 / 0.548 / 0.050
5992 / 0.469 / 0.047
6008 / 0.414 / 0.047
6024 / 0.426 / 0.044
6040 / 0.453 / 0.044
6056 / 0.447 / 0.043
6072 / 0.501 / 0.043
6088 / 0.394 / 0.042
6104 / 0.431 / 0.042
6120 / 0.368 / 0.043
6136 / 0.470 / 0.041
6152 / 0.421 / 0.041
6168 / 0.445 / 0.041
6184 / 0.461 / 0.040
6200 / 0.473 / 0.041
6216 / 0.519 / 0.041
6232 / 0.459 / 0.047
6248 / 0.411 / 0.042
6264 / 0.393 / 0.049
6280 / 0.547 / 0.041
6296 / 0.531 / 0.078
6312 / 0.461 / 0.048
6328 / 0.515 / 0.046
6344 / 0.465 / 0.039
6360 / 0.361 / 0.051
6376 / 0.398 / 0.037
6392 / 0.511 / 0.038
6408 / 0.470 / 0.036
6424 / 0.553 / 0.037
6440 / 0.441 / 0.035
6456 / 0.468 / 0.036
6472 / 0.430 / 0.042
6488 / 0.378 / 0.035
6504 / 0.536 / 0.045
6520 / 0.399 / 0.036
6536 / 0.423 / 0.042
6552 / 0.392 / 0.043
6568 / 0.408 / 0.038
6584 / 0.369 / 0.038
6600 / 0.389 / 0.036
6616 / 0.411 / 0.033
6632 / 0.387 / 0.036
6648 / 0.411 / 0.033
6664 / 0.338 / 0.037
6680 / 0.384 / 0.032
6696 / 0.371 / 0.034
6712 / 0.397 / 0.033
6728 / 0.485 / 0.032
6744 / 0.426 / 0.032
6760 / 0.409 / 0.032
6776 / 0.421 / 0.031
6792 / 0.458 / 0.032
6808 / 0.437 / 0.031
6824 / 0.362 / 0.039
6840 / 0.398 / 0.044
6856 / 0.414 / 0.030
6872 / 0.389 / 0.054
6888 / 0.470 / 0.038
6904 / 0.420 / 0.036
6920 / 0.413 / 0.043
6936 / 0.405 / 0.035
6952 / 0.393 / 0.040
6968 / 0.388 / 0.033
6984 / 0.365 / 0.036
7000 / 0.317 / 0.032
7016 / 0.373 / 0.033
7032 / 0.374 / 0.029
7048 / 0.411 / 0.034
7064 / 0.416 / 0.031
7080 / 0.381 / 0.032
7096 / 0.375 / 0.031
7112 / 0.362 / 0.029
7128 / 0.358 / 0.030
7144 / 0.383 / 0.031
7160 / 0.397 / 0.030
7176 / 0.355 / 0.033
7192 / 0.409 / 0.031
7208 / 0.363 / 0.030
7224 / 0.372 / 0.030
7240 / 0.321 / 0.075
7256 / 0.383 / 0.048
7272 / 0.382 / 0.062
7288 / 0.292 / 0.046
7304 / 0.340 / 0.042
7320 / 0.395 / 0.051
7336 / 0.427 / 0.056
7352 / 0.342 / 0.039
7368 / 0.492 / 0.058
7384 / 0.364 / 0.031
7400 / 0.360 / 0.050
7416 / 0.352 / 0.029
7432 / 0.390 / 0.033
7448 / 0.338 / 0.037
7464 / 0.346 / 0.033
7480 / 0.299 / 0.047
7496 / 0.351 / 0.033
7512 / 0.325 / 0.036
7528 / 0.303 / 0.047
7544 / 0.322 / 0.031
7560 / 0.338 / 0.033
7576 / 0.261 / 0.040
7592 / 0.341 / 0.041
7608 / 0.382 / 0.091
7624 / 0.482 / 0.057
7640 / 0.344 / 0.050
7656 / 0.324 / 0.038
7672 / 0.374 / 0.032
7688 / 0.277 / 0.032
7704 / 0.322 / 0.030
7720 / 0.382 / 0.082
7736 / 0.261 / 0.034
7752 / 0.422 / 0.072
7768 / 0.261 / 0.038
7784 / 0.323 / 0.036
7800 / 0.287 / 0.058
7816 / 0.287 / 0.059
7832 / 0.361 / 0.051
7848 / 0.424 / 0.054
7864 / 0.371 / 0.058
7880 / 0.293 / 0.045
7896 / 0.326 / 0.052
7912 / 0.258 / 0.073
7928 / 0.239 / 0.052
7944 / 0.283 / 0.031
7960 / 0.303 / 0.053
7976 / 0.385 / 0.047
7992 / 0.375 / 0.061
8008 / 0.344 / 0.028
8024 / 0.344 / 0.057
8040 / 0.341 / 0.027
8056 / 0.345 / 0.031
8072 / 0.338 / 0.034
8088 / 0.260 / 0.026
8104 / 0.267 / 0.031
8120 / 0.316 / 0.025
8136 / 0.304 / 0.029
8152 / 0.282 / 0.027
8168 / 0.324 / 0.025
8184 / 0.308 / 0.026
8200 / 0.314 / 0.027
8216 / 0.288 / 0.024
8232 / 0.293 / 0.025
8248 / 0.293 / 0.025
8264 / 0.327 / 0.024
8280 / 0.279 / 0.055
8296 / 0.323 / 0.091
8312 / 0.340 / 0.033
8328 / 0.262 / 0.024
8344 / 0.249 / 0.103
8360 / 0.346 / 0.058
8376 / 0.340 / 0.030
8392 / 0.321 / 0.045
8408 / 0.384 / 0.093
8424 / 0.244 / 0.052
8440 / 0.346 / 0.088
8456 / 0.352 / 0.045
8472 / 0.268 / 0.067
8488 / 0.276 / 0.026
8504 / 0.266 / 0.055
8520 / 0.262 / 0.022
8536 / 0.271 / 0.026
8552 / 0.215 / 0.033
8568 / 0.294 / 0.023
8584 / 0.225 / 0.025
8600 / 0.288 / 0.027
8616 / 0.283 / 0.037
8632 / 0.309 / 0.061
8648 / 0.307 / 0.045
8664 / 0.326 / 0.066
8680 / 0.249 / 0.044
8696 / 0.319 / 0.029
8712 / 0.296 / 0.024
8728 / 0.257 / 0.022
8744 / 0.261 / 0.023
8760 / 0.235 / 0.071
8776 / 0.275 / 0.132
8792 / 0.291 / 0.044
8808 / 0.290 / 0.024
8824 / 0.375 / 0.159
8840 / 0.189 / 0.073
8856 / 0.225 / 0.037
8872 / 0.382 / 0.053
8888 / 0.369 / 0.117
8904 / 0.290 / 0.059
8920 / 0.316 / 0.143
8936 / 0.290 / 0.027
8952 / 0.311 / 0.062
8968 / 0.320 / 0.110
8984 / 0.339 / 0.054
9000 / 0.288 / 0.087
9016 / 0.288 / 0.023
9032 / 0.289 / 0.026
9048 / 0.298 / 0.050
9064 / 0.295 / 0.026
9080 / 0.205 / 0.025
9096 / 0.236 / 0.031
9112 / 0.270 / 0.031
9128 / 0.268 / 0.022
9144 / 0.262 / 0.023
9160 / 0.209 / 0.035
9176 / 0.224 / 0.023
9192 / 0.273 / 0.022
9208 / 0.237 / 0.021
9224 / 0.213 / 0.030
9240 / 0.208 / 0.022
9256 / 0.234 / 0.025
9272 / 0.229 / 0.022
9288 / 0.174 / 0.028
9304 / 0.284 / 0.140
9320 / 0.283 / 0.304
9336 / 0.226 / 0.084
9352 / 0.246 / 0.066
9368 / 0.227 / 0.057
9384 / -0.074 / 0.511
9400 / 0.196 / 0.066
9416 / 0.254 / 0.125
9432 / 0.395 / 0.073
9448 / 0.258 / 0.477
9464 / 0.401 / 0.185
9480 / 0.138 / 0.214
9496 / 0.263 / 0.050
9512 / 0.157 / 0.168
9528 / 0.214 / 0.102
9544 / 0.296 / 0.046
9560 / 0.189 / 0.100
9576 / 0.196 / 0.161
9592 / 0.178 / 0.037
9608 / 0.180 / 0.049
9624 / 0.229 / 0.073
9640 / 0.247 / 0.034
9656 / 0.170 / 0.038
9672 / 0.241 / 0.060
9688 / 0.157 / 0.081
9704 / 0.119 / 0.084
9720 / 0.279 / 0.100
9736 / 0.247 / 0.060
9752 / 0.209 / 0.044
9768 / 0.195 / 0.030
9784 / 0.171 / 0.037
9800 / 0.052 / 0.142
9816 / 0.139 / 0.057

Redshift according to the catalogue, 0.00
